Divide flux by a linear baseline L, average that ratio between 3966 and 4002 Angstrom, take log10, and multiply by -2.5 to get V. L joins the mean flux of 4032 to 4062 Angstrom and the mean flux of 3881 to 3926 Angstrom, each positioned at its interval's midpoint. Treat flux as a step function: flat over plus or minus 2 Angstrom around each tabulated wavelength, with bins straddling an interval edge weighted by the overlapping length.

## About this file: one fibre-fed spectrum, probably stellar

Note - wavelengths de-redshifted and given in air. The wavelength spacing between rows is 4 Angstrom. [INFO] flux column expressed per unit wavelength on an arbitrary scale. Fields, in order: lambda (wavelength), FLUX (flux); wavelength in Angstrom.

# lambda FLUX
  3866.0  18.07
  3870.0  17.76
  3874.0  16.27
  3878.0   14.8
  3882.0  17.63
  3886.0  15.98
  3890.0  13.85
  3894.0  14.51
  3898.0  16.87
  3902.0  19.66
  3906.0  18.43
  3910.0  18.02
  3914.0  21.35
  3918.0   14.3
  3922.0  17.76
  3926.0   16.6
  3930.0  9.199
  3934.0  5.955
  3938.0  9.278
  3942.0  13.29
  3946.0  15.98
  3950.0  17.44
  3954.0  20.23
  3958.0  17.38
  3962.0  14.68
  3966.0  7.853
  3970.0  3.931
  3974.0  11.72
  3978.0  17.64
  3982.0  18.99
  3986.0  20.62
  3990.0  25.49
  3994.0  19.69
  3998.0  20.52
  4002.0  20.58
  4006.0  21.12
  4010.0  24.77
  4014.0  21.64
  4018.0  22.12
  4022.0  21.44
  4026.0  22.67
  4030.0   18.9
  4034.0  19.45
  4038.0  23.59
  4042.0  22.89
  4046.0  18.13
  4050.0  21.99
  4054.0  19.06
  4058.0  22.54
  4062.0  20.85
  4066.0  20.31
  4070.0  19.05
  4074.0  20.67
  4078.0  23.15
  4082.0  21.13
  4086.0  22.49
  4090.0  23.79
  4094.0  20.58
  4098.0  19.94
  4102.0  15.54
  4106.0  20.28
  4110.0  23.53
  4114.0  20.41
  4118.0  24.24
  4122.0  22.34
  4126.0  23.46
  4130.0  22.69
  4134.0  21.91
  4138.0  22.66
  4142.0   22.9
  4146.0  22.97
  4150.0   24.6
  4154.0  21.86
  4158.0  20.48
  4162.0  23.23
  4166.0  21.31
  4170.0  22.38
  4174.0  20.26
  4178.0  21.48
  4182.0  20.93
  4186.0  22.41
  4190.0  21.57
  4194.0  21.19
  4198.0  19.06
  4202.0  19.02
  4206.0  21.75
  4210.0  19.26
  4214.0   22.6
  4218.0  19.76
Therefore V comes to 0.15 mag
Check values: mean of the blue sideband 17.1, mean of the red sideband 21.1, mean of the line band 17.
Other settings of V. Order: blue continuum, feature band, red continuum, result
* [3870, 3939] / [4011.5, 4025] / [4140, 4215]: -0.21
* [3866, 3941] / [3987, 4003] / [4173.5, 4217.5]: -0.25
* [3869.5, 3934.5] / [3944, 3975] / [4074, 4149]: 0.27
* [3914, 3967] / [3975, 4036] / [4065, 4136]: -0.21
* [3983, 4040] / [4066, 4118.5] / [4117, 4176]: 0.05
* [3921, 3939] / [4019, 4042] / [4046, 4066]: -0.14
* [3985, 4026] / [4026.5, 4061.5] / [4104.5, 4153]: 0.06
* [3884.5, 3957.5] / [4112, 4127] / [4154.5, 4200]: -0.13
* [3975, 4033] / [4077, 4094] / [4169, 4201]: -0.07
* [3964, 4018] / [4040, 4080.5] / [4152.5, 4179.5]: -0.07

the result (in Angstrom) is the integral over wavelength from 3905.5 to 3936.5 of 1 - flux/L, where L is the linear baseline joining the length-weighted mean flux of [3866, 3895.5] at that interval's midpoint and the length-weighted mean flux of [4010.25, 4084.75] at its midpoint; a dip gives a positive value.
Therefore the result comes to 4.02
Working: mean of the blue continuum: 16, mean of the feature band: 15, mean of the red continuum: 21.2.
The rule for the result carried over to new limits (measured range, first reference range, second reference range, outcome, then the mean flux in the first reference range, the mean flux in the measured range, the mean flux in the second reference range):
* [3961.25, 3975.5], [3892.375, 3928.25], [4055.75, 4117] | 7.35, 17.5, 9.02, 21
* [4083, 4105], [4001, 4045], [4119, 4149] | 1.88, 21.7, 20.5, 22.8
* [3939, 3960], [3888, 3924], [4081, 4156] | 1.95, 17.2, 16.5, 22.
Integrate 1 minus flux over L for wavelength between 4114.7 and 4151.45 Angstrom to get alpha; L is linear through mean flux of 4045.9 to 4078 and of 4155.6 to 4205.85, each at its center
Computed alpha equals -3.6 Angstrom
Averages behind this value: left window 20.6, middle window 23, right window 21.1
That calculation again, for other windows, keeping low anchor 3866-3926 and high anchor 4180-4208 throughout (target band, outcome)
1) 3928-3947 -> 7.7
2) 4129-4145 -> -2.0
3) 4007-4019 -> -2.8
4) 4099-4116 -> -0.2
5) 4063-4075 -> -0.5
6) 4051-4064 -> -1.3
